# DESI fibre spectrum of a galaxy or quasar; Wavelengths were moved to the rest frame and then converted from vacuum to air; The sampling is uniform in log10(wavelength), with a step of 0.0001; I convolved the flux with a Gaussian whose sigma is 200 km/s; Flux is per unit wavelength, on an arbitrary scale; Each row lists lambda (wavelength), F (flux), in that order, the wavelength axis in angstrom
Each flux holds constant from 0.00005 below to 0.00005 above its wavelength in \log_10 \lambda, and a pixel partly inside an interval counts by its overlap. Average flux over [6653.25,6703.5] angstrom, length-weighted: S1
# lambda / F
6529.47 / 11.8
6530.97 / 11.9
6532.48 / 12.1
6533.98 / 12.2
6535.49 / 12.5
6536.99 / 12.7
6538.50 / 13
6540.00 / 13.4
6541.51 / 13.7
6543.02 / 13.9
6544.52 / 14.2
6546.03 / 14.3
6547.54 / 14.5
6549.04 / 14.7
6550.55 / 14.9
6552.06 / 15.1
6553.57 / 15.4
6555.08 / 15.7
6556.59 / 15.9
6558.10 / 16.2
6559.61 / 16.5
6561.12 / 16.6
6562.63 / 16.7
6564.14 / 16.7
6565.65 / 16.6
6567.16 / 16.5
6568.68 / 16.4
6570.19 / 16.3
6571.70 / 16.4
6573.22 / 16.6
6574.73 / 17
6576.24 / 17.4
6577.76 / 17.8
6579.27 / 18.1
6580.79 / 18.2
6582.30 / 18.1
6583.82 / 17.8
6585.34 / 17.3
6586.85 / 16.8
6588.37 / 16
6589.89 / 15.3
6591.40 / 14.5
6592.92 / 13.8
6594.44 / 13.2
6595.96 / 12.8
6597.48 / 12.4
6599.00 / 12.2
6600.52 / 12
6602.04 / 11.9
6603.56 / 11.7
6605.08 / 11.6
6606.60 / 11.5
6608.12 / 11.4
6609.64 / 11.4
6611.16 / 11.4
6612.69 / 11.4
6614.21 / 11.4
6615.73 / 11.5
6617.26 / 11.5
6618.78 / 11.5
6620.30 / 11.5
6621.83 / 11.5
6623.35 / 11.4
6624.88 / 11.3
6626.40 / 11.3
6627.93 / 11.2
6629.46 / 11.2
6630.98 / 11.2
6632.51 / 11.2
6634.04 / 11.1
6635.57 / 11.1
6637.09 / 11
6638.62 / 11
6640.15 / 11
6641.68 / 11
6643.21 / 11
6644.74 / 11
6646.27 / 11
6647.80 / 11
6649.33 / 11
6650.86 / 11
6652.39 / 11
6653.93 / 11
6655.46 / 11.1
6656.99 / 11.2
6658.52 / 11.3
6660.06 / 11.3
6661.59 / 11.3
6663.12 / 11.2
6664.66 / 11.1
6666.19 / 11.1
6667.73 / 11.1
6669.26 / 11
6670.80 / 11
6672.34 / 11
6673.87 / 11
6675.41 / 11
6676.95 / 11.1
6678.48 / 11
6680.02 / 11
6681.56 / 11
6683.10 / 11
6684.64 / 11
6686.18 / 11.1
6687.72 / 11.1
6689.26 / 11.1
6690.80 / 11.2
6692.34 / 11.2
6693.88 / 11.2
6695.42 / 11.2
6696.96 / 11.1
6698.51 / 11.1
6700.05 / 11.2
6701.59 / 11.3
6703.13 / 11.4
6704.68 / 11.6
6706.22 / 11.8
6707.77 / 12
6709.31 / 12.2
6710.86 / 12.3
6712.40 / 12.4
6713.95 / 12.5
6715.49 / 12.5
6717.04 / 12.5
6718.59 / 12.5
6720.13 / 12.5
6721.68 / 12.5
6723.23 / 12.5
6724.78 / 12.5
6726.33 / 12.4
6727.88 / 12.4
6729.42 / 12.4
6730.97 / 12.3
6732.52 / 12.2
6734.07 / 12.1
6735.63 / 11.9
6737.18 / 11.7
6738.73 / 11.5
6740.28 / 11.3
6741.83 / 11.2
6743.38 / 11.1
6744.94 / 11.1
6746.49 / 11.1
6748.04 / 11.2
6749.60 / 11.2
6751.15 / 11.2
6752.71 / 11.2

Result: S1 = 11.1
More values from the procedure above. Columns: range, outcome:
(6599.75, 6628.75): 11.5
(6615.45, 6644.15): 11.2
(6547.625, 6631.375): 14.2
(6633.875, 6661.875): 11.1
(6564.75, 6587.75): 17.1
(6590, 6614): 12.3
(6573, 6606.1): 15.1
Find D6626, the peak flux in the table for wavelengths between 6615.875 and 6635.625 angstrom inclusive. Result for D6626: 11.5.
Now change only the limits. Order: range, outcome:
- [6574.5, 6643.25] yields 18.2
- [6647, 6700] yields 11.3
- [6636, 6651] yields 11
